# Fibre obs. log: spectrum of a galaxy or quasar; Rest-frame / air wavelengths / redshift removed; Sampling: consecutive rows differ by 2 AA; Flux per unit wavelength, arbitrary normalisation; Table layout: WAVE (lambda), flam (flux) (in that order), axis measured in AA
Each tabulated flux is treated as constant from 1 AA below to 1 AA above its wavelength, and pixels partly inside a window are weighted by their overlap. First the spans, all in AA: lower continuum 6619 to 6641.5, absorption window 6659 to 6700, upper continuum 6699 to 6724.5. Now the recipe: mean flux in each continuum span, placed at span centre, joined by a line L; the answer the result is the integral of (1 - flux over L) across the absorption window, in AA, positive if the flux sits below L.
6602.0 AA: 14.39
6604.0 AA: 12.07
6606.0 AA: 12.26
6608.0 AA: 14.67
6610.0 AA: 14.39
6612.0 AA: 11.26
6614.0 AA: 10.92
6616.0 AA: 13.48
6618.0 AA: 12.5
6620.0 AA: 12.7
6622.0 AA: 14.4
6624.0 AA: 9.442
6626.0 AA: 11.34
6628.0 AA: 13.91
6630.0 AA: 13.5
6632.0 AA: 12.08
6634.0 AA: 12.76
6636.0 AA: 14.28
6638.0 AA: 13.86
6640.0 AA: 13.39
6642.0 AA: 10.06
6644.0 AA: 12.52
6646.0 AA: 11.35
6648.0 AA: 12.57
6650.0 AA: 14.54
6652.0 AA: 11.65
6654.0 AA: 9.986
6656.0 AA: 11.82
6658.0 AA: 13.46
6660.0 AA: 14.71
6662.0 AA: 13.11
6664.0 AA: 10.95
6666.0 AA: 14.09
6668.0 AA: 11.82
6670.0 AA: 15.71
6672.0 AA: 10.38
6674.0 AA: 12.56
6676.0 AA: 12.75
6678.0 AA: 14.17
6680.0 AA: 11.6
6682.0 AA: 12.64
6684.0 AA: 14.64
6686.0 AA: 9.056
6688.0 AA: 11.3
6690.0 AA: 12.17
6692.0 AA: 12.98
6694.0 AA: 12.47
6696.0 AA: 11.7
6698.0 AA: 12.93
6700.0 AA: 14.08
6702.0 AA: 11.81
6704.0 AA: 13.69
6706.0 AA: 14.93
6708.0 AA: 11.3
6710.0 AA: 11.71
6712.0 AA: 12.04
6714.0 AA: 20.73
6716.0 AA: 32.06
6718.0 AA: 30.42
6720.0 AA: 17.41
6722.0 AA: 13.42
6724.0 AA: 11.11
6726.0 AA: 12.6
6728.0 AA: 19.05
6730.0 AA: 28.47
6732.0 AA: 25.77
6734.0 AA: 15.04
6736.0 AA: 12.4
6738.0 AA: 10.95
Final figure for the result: 6.7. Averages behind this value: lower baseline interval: 12.8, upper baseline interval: 16.6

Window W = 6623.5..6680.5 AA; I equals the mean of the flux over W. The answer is 12.6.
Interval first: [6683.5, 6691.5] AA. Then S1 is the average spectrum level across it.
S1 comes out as 11.7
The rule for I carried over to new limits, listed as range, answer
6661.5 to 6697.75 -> 12.5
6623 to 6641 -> 12.7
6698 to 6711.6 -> 12.9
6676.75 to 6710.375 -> 12.6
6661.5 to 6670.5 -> 13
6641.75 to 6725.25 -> 13.7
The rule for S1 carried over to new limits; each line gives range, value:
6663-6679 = 12.8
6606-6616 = 12.8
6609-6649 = 12.5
